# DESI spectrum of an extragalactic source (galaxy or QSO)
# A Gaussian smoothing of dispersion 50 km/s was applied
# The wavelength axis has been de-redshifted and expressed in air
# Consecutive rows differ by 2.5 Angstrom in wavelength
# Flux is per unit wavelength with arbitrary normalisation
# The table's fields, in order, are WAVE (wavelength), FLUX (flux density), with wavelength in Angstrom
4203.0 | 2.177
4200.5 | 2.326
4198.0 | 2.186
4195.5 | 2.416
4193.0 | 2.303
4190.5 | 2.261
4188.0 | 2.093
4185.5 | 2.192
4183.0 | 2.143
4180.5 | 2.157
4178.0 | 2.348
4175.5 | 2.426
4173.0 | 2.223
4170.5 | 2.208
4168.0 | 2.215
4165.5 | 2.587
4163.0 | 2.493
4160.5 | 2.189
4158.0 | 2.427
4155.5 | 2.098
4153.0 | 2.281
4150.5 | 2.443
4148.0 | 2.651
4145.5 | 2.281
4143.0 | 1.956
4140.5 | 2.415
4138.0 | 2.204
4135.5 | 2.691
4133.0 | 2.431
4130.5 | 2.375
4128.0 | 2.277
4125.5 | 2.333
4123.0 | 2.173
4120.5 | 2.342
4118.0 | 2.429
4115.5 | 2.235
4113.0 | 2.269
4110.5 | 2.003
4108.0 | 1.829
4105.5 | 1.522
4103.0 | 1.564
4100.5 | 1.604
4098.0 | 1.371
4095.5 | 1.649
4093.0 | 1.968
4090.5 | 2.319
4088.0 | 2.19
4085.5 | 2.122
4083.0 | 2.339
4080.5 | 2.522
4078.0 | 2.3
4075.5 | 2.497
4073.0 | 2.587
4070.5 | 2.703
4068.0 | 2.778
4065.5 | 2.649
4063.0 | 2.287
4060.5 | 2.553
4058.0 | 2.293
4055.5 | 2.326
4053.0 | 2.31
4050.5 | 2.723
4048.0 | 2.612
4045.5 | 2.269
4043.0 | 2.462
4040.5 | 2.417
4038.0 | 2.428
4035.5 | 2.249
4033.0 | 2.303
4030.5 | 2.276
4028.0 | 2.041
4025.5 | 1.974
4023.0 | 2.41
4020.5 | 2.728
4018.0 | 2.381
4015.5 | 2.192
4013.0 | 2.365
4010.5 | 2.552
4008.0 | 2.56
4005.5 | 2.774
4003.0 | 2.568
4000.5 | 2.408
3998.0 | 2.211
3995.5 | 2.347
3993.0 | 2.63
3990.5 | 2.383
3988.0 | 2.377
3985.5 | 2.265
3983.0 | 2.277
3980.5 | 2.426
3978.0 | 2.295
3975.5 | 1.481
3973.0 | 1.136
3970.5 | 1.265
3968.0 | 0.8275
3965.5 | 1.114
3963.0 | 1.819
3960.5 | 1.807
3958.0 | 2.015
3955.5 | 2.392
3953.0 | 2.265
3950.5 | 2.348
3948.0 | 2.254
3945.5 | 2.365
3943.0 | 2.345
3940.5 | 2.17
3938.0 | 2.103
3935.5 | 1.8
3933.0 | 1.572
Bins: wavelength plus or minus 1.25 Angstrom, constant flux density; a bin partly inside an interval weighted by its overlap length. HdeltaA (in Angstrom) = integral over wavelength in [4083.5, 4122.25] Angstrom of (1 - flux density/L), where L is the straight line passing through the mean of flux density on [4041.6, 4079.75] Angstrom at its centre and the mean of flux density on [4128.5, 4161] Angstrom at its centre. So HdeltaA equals 7.13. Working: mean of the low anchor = 2.49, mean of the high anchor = 2.34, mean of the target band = 1.97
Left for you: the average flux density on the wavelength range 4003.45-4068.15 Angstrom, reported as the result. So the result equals 2.42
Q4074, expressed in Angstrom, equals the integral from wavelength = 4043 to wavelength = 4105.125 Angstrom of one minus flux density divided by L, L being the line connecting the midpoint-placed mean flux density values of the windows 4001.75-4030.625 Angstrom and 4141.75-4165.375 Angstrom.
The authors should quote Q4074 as 2.8 Angstrom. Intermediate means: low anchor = 2.41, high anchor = 2.33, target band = 2.27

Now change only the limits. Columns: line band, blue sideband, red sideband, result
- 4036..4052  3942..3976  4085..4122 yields -4.8 Angstrom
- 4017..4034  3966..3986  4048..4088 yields -1.5 Angstrom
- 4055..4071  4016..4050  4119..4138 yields -1.1 Angstrom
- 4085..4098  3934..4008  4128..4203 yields 1.4 Angstrom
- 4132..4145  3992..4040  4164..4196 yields -0.2 Angstrom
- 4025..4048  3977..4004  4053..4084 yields 1.3 Angstrom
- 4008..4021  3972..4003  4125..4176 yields -1.2 Angstrom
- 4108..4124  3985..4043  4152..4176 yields 0.9 Angstrom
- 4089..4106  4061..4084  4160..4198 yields 5.1 Angstrom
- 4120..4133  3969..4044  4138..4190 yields -0.2 Angstrom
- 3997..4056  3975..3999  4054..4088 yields -0.8 Angstrom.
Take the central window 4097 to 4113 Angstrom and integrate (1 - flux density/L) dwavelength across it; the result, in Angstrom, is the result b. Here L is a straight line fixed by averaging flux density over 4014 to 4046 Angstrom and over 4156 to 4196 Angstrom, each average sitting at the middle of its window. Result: 4.2 Angstrom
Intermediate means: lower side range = 2.32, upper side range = 2.29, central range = 1.7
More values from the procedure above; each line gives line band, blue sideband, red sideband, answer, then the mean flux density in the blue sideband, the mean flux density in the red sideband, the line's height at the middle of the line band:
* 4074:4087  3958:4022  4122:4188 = -0.8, 2.13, 2.31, 2.23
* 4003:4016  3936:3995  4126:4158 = -2.6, 2.02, 2.35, 2.1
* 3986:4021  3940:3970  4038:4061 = -4.0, 1.95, 2.44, 2.2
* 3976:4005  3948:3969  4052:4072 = -4.4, 1.86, 2.49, 2.06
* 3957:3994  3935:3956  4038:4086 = 6.9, 2.24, 2.46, 2.3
